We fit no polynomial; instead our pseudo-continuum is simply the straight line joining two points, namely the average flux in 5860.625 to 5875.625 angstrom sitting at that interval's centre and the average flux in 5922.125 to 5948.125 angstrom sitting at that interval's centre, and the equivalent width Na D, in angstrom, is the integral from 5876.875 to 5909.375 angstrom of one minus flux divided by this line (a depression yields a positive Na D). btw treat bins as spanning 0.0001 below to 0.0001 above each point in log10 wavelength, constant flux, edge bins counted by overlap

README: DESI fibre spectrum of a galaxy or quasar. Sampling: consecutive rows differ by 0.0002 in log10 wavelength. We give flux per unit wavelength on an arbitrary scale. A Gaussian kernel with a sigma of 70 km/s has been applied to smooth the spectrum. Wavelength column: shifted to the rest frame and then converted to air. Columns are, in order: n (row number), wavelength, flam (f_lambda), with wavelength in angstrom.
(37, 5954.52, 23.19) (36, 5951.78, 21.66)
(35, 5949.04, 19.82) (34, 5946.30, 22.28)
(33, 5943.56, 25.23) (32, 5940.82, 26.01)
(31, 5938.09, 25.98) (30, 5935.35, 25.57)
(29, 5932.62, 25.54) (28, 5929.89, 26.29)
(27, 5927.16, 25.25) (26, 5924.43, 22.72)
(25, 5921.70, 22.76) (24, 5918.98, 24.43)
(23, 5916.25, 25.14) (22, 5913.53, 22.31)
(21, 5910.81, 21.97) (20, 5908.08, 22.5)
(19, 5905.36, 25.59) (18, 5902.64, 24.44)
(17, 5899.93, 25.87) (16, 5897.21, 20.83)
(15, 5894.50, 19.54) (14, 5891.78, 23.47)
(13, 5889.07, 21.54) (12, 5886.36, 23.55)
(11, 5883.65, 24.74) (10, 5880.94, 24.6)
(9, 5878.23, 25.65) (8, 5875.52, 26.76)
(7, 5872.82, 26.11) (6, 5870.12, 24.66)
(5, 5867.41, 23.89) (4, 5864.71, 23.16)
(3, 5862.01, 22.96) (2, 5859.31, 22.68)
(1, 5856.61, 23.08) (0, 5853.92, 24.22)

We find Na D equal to 1.4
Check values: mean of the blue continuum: 24.4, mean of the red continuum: 24.8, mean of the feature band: 23.5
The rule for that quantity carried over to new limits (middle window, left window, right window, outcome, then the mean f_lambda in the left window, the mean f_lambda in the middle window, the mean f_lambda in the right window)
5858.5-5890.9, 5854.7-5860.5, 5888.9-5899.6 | -2.56 angstrom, 23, 24.2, 21.8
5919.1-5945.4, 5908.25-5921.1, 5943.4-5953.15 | -2.81 angstrom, 23.3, 25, 21.9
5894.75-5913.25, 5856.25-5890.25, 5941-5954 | 0.24 angstrom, 24.1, 23.2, 22.6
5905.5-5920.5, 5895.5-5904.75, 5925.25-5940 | 0.63 angstrom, 23.7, 23.5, 25.6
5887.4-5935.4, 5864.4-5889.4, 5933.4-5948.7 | 2.06 angstrom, 24.6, 23.6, 24.7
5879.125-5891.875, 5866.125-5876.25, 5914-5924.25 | 0.60 angstrom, 25.3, 23.7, 23.8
